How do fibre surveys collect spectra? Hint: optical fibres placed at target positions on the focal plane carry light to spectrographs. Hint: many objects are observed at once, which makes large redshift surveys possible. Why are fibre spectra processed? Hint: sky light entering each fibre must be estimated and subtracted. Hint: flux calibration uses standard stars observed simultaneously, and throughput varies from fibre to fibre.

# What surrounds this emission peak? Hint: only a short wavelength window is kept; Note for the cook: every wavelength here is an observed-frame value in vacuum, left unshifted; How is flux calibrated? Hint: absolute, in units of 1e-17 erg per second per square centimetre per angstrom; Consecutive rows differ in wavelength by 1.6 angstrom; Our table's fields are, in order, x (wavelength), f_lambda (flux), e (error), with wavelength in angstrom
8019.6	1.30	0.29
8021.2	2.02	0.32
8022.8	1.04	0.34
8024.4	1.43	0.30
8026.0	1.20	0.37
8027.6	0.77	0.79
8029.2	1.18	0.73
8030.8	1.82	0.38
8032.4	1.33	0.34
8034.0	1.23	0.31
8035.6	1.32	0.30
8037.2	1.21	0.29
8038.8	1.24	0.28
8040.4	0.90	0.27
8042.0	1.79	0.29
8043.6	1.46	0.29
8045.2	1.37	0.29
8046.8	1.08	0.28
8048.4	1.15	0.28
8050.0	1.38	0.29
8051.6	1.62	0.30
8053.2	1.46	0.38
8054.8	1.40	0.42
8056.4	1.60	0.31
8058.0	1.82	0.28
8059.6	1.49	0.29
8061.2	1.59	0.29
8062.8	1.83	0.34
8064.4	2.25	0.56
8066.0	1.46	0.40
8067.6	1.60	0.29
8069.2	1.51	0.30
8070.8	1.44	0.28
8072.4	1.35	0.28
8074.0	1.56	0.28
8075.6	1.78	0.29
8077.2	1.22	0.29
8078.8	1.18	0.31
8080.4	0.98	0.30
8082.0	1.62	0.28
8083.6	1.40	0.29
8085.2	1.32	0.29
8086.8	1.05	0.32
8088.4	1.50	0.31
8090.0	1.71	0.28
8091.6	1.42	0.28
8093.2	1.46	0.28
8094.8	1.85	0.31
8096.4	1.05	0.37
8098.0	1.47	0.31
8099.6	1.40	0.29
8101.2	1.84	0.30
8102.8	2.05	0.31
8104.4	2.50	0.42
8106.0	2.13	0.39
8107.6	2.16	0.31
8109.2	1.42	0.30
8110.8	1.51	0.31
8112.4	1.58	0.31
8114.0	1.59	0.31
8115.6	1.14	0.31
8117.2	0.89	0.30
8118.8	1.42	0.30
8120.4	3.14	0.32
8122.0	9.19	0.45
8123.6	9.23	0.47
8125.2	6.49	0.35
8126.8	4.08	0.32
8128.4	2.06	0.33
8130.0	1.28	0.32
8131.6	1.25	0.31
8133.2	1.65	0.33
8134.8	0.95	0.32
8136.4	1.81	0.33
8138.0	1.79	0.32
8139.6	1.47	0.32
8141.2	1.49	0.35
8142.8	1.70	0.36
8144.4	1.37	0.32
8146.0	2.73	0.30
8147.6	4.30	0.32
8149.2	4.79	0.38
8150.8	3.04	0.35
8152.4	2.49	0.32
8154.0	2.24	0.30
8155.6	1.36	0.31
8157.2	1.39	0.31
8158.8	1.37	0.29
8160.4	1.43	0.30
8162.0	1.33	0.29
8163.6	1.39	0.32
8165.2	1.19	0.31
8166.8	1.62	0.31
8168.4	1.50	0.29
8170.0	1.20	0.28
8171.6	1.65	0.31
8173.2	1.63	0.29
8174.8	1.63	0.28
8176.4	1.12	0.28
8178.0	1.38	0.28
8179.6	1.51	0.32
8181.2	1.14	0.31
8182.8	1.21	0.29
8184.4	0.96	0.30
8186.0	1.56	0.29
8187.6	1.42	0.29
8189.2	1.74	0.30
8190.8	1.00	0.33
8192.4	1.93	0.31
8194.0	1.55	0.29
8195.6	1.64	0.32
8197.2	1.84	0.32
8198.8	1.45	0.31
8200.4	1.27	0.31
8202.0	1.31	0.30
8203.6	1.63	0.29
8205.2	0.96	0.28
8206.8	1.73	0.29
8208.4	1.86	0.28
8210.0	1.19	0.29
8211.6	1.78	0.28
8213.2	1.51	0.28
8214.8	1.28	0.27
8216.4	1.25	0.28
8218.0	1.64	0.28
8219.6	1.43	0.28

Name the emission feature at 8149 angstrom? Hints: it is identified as [N II] 6583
